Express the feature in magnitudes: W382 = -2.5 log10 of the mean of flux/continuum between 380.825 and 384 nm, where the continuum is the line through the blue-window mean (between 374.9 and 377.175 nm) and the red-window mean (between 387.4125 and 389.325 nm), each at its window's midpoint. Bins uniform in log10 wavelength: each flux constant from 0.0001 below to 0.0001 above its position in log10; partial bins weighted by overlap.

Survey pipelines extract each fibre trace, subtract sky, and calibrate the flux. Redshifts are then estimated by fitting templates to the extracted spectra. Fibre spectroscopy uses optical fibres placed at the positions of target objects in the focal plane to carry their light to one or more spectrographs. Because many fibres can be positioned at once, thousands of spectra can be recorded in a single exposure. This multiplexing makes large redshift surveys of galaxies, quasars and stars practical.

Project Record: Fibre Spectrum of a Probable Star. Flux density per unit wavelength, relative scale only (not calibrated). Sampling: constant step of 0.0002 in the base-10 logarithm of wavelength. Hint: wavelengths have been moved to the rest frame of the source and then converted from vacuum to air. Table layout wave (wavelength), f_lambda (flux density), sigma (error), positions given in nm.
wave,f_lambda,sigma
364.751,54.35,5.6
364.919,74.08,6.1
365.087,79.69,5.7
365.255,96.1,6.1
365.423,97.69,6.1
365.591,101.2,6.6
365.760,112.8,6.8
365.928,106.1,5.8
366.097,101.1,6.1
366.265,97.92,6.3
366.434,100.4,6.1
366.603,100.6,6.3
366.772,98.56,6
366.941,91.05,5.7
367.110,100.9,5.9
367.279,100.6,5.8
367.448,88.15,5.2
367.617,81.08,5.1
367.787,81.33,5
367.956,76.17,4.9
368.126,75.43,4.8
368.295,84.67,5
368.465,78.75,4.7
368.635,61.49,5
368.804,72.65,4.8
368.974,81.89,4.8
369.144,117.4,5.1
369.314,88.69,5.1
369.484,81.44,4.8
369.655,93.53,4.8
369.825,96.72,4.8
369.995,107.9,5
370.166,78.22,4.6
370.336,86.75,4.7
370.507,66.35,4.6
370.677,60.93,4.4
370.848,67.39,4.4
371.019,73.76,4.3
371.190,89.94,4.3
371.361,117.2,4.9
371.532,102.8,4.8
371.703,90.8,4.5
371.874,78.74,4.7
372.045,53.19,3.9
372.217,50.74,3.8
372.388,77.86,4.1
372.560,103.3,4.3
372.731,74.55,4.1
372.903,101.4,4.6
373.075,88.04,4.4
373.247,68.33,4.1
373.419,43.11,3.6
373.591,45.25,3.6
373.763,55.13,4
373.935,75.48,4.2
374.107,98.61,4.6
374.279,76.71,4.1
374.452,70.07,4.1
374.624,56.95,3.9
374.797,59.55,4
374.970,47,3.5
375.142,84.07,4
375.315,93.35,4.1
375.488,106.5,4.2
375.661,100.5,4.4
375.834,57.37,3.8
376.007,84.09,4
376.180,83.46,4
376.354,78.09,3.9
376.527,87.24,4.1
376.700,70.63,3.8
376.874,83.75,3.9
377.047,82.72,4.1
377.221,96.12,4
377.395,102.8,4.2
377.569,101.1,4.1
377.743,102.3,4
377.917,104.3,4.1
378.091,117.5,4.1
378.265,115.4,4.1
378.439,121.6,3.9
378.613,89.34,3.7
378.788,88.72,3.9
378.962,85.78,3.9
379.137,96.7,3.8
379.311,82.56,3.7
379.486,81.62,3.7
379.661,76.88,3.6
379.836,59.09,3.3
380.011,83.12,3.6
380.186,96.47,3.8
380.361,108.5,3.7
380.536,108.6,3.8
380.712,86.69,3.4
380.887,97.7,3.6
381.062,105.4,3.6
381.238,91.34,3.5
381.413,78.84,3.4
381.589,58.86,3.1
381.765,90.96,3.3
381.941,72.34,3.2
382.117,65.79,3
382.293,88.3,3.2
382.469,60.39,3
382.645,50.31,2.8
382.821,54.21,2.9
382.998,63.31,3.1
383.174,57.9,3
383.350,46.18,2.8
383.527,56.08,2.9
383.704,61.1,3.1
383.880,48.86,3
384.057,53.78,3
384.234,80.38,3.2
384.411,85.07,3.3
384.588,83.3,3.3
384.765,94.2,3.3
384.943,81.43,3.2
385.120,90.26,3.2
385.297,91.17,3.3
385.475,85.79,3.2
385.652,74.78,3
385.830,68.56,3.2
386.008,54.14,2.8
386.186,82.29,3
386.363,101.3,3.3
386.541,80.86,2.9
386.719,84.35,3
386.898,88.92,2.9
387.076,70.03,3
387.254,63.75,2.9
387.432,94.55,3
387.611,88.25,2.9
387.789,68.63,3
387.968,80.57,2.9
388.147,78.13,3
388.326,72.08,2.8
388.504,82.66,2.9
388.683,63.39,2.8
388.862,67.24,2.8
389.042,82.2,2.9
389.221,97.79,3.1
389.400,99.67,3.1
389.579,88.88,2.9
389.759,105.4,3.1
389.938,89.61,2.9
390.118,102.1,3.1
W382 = 0.17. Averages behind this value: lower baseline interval 82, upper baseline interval 79.2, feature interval 68.9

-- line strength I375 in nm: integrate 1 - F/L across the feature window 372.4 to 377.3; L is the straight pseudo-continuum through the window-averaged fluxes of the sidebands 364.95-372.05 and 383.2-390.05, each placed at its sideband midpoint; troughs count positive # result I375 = 0.44 nm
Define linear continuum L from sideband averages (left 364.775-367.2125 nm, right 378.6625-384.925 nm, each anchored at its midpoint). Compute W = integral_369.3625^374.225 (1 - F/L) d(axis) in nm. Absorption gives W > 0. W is 0.52 nm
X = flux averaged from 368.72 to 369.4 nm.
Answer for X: 90.2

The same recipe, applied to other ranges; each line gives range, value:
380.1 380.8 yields 100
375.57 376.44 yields 80.8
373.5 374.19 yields 68.4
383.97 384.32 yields 67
